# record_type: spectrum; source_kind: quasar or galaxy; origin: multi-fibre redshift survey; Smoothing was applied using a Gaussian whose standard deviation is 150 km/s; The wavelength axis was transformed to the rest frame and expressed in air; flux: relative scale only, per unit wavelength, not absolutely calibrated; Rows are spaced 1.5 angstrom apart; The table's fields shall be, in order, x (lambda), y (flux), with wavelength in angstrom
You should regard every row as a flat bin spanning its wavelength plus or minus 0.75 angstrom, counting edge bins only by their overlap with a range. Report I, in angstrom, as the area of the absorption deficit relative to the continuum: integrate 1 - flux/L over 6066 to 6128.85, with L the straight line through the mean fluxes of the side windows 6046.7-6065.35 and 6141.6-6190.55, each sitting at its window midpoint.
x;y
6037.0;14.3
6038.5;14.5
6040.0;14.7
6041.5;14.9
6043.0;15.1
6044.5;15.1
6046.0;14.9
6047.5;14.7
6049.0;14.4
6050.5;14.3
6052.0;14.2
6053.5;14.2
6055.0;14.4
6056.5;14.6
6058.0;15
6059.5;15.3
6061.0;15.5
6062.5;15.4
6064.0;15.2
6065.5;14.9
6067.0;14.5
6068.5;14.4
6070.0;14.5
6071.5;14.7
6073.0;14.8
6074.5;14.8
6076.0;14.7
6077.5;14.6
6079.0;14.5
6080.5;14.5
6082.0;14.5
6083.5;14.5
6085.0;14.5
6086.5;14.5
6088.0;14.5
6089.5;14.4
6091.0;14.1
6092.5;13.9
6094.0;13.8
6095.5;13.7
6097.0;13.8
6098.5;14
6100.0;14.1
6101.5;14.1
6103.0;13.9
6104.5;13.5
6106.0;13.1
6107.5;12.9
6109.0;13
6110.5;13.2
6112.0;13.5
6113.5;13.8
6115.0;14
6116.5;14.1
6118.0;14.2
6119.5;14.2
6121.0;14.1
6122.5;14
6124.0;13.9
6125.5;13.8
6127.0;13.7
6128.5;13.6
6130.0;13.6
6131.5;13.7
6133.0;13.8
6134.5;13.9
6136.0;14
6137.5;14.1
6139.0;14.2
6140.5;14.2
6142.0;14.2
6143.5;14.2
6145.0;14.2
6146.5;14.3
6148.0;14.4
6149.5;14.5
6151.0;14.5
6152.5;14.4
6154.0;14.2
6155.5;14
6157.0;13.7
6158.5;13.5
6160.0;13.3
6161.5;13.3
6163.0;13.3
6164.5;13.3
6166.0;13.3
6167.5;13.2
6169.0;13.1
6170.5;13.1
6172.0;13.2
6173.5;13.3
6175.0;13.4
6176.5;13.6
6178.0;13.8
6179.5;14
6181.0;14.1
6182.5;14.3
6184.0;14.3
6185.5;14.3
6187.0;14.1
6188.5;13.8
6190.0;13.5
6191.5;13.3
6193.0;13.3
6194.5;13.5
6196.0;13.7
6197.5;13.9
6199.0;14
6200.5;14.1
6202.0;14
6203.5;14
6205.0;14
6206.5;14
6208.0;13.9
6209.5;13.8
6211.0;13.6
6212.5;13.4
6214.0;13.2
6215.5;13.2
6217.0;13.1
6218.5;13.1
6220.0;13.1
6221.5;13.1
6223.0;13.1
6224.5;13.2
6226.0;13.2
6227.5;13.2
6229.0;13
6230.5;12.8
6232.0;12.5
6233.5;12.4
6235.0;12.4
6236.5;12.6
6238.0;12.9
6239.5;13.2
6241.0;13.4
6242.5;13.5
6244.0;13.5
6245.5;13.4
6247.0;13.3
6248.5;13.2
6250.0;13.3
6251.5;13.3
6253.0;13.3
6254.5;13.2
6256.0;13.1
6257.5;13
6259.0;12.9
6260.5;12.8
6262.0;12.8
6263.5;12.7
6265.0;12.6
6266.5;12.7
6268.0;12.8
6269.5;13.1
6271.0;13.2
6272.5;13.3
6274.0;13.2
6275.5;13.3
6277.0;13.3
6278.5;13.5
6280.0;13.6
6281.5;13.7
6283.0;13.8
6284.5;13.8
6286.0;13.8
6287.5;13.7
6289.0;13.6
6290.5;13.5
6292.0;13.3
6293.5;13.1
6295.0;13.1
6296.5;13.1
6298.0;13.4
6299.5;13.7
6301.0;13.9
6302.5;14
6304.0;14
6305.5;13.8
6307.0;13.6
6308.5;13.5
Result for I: 1.5 angstrom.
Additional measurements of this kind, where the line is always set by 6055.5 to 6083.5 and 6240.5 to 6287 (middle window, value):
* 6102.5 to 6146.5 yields 1.61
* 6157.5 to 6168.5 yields 0.57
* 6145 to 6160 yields 0.00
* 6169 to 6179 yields 0.40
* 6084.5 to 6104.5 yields 0.71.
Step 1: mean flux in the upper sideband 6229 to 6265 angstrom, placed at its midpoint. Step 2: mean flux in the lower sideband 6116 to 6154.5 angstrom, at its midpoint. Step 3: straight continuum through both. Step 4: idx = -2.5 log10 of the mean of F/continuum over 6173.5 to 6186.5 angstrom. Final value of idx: -0.02 mag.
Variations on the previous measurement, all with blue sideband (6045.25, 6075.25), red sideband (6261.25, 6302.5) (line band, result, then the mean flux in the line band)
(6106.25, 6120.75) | 0.058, 13.7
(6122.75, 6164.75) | 0.021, 13.9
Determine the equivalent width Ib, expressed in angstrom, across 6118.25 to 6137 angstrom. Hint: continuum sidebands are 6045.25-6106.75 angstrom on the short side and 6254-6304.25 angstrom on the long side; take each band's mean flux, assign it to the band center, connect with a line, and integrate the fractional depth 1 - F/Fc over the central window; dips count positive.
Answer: 0.4 angstrom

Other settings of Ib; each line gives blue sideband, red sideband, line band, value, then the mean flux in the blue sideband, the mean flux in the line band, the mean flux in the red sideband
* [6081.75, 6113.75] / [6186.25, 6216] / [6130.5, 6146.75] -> -0.29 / 13.9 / 14.1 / 13.7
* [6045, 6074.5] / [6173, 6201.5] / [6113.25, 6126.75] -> 0.28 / 14.7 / 14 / 13.8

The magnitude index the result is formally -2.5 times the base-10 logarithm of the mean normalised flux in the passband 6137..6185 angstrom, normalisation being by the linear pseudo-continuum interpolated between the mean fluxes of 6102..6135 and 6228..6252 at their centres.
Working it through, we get -0.03 mag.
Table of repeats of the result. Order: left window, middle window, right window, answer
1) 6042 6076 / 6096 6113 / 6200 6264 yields 0.06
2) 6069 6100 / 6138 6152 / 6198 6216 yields -0.02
